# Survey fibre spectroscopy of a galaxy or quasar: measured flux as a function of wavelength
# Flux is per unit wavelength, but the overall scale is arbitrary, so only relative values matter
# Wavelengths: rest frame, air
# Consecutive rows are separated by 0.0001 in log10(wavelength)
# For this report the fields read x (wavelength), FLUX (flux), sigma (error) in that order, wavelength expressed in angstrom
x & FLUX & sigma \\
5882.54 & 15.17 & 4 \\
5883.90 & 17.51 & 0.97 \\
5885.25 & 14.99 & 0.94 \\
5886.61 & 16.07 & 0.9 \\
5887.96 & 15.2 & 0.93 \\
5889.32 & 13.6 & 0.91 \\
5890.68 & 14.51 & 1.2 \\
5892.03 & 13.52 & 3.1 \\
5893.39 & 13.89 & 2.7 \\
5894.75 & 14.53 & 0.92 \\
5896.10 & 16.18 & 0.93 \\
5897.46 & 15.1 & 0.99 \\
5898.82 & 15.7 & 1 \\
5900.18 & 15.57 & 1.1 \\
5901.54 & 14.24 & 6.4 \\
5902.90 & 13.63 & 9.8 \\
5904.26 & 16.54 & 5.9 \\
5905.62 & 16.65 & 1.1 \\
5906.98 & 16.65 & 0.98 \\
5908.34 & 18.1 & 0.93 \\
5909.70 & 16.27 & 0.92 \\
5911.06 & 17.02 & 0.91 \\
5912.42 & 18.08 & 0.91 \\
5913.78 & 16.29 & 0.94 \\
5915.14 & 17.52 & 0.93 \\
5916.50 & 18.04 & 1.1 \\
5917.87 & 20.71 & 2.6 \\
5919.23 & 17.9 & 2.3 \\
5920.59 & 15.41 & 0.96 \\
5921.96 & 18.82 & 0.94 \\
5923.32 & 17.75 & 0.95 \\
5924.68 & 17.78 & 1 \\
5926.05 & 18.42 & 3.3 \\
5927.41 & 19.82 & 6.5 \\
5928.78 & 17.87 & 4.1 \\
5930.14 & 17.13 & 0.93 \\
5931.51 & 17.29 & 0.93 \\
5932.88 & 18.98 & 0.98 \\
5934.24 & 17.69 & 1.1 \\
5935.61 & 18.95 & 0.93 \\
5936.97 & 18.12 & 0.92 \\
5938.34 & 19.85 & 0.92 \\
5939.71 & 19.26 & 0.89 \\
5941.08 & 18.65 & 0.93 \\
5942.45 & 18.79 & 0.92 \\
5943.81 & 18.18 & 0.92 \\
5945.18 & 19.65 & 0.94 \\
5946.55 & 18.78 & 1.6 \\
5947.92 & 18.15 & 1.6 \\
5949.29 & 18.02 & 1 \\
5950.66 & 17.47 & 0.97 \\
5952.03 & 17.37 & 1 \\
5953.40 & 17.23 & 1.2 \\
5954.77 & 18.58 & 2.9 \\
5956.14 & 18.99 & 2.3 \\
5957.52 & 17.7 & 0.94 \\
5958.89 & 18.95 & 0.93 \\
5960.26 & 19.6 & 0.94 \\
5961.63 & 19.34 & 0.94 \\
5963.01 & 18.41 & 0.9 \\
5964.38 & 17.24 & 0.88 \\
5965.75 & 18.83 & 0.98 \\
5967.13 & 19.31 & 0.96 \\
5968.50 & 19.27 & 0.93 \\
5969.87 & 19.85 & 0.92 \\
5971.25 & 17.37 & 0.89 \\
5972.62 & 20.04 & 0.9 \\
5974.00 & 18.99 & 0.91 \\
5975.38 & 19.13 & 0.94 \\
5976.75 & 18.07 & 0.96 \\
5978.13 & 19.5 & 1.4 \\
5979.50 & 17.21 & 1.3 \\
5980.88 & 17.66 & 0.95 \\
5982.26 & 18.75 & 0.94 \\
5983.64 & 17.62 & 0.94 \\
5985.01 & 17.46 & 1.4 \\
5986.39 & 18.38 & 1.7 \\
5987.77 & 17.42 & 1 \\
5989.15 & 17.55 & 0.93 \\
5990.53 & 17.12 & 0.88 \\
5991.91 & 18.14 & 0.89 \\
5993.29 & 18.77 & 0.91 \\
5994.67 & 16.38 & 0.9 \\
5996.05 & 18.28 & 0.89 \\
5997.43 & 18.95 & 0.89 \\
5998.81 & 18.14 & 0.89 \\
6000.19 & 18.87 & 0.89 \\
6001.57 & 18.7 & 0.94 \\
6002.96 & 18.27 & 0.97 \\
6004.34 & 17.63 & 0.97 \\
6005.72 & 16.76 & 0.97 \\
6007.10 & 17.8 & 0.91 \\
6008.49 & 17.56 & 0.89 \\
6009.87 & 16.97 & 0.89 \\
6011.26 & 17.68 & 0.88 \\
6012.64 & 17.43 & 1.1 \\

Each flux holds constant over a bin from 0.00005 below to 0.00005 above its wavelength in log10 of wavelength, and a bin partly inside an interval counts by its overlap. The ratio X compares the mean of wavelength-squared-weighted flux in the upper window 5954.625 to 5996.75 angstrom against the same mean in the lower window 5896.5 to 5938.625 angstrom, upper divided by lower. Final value 1.08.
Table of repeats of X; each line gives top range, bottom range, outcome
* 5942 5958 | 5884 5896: 1.26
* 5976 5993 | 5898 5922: 1.10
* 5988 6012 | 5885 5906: 1.24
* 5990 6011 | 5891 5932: 1.10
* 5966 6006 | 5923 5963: 1.01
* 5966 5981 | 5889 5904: 1.32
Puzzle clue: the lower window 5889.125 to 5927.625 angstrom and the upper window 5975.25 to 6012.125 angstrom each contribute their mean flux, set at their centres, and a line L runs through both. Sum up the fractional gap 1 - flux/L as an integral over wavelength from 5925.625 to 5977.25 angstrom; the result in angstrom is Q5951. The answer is -4.0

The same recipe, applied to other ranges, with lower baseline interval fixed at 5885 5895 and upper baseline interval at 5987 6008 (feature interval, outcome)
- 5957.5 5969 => -1.3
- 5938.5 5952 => -1.9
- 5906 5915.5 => -1.2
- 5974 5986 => -0.6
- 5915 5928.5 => -2.4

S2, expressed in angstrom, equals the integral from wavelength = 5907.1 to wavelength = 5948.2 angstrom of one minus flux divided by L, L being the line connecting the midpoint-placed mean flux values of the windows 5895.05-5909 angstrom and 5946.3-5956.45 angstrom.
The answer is -2.9 angstrom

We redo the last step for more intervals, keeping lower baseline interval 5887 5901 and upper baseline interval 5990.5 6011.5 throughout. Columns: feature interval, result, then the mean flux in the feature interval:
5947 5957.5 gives -0.9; 18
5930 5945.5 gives -2.4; 18.6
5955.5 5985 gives -2.8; 18.6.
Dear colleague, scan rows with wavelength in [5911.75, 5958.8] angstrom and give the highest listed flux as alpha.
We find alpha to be 20.71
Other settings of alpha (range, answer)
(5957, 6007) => 20.04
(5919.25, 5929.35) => 19.82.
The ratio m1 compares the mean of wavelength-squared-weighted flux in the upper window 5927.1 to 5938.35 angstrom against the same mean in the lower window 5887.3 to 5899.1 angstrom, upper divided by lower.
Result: 1.26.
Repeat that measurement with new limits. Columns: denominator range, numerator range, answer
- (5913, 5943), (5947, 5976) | 1.03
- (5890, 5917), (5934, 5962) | 1.18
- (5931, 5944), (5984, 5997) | 0.97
